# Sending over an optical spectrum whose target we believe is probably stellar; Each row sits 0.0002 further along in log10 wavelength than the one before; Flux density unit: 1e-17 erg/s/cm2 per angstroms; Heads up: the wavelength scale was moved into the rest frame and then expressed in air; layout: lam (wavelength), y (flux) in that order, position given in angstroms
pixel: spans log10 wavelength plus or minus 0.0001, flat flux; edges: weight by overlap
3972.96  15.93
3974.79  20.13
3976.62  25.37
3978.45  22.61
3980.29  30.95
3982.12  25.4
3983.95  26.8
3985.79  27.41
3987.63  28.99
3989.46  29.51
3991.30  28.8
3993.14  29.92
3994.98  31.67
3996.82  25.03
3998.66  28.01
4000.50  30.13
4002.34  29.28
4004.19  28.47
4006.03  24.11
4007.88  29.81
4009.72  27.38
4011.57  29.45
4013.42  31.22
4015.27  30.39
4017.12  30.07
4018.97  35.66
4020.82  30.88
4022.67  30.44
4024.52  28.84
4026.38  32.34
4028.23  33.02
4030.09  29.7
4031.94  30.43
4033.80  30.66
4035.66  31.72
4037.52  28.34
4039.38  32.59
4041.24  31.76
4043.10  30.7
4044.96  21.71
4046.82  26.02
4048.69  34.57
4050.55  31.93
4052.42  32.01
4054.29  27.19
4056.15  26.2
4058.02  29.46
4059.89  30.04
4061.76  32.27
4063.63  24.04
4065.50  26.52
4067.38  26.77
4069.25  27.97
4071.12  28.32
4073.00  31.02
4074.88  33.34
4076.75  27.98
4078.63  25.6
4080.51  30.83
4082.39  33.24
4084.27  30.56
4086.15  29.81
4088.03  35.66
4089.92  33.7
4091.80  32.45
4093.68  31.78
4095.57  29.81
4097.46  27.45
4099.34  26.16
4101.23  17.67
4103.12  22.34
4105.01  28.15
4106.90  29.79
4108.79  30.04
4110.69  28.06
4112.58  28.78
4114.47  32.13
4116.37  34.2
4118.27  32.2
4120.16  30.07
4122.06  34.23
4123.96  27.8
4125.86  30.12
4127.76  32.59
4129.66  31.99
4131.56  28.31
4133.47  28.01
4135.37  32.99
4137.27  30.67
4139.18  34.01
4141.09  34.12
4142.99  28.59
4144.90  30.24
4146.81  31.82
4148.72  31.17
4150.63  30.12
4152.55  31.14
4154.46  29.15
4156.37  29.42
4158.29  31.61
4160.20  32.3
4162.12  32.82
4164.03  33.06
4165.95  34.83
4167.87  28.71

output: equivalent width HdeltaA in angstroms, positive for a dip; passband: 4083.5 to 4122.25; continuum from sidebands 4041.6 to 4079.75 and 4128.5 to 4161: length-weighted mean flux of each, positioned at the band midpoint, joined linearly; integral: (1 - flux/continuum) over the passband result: 0.2 angstroms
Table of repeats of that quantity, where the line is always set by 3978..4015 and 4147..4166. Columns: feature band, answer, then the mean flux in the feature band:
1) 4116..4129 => -0.3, 31.5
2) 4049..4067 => 0.3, 29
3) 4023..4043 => -1.3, 30.9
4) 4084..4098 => -0.6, 31.5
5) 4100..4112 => 1.7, 26.1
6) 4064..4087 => 0.5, 29.2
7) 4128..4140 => 0.0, 31.1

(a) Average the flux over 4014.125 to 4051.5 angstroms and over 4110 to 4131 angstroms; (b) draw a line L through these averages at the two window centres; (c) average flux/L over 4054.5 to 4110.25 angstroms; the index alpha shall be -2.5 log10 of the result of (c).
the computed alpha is 0.07 mag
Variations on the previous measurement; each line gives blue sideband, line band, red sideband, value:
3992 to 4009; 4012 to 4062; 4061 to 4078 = -0.066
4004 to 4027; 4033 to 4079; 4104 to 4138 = 0.036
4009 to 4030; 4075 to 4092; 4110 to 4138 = -0.011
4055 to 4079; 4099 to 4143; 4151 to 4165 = 0.014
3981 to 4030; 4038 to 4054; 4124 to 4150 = -0.004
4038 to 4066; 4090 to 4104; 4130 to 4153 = 0.106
